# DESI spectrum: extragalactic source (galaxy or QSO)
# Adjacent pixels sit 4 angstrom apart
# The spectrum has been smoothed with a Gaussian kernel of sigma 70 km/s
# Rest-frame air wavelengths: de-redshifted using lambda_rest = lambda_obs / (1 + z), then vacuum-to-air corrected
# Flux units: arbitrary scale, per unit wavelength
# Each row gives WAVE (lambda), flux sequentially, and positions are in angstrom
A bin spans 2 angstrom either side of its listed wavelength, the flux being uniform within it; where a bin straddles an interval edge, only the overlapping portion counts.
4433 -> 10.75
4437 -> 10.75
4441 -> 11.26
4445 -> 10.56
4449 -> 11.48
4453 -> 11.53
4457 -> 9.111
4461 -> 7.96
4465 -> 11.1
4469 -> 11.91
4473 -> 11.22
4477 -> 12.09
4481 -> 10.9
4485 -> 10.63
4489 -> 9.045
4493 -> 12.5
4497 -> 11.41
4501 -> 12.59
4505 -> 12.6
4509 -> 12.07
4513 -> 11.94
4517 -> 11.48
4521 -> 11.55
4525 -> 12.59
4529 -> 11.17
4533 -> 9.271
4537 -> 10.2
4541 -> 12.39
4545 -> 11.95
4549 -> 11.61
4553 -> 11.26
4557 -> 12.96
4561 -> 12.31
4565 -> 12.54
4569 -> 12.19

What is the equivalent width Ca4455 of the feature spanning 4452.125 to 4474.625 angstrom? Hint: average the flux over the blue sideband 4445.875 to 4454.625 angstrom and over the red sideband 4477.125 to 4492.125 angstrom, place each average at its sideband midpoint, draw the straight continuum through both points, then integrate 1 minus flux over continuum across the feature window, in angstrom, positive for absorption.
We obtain 1.4 angstrom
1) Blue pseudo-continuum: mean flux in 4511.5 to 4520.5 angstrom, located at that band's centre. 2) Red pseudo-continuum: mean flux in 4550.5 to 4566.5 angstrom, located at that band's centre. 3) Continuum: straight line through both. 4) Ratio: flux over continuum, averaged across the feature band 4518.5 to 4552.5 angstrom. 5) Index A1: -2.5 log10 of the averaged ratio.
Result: 0.06 mag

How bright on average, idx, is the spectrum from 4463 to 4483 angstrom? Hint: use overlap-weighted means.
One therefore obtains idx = 11.4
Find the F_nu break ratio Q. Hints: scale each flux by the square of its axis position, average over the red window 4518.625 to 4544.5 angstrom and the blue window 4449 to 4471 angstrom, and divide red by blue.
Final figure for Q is 1.11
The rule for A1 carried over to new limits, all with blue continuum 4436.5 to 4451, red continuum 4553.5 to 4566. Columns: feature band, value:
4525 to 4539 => 0.149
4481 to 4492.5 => 0.118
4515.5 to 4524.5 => 0.025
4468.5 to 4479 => -0.029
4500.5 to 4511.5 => -0.052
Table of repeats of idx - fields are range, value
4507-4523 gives 11.8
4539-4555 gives 11.8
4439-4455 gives 11.2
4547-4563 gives 12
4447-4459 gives 10.7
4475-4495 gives 11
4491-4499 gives 12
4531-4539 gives 9.74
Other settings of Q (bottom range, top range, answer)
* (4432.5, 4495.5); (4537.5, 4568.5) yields 1.16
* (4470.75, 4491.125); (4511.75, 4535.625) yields 1.06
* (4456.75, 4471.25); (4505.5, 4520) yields 1.20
